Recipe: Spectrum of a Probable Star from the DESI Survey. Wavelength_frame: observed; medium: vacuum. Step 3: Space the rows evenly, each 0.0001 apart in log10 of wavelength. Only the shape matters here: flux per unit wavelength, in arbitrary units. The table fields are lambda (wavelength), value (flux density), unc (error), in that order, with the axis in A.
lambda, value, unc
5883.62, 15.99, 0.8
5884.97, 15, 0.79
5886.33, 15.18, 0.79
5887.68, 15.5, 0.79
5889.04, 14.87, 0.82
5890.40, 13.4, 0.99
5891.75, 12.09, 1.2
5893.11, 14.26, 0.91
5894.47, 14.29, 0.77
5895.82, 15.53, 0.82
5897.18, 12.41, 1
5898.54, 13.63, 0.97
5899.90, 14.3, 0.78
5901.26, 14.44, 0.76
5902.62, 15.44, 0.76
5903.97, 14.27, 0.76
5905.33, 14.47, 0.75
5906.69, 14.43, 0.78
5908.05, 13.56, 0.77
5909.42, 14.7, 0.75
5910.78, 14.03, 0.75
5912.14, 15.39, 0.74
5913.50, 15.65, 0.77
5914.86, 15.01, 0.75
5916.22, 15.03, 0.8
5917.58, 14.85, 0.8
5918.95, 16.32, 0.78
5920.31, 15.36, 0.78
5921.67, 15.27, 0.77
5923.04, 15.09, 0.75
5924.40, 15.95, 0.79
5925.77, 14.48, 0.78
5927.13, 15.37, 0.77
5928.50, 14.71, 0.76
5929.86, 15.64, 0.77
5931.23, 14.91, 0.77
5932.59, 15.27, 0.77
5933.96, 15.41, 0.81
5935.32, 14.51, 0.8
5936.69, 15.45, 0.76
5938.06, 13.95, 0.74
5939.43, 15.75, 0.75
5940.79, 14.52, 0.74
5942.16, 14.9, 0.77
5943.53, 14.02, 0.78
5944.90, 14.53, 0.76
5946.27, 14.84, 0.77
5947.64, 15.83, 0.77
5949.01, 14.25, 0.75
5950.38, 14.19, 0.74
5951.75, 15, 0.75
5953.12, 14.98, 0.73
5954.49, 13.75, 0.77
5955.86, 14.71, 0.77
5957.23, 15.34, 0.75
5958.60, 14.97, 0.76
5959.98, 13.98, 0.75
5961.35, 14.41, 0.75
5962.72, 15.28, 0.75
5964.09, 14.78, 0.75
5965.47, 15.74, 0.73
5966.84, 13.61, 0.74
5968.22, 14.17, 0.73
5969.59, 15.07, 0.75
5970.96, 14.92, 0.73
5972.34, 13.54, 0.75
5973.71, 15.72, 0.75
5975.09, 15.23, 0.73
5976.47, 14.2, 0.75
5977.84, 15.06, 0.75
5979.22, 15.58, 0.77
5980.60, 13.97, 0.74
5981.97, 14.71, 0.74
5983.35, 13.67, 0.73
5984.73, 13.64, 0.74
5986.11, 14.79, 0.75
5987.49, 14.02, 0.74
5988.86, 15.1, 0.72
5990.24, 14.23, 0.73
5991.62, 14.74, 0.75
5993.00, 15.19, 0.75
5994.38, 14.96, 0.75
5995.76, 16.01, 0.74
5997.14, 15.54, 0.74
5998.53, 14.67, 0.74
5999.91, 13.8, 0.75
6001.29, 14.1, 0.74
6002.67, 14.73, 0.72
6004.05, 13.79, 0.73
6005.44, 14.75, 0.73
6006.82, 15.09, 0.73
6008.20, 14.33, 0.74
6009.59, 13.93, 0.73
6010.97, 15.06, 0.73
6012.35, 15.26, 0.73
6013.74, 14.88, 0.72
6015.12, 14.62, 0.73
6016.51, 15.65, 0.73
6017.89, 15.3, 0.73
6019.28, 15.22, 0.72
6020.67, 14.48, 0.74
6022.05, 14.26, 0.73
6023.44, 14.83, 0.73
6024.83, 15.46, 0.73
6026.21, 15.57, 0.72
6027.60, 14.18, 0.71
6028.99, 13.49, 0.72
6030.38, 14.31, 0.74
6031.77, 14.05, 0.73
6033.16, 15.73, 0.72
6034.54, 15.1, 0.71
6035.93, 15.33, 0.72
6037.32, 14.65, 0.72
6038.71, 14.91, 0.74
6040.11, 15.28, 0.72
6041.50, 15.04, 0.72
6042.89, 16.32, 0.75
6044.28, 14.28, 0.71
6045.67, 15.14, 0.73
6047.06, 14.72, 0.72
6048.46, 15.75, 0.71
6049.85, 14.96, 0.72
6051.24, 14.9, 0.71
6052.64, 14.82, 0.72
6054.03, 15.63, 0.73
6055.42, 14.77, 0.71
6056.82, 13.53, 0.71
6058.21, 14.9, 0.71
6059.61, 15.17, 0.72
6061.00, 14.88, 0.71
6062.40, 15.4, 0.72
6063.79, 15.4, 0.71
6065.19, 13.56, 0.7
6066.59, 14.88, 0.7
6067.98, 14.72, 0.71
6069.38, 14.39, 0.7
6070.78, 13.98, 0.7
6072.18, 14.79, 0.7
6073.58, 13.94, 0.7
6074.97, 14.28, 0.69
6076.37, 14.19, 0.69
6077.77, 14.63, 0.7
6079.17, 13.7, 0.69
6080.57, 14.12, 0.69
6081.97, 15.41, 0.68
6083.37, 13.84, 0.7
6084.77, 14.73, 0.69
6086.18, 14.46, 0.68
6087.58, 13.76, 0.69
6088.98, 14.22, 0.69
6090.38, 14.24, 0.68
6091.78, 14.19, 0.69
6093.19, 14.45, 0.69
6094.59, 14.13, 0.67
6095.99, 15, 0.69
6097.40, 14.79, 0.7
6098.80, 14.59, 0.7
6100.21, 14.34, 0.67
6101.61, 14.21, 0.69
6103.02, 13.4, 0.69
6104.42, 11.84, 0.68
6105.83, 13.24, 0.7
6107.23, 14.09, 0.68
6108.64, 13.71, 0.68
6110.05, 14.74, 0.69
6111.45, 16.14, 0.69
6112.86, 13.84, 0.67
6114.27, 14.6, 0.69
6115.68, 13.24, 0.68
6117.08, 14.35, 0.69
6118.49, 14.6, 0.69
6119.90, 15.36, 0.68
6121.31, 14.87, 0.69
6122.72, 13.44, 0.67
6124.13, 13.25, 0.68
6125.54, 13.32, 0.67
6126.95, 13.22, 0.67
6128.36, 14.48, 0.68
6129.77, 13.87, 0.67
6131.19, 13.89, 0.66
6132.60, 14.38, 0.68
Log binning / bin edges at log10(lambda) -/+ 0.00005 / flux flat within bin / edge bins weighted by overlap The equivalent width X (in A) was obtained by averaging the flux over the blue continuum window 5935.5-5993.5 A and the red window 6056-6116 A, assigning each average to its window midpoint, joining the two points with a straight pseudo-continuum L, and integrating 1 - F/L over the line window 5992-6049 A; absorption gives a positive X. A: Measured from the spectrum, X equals -1.4 A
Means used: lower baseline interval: 14.7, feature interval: 14.9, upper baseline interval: 14.3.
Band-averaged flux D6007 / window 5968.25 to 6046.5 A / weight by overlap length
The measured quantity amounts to 14.8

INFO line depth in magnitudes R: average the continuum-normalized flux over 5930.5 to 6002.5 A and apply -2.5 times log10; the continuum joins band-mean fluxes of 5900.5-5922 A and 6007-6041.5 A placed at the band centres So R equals 0.010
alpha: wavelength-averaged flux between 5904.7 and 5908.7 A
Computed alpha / 14.2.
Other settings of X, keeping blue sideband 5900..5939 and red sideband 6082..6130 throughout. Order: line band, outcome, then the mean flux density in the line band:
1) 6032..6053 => -1.0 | 15.1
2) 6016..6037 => -0.5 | 14.9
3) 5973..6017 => -0.2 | 14.7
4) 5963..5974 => 0.1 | 14.7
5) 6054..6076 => -0.4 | 14.6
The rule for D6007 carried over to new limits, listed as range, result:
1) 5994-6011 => 14.6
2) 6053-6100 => 14.5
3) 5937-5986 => 14.7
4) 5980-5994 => 14.4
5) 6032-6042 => 15.1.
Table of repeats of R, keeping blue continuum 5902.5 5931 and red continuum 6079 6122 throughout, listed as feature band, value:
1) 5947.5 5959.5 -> 0.01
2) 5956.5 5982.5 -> 0.00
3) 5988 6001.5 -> -0.01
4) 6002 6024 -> -0.01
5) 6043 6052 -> -0.04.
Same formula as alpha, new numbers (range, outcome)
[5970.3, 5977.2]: 14.7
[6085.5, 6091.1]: 14.2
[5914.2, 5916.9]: 15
